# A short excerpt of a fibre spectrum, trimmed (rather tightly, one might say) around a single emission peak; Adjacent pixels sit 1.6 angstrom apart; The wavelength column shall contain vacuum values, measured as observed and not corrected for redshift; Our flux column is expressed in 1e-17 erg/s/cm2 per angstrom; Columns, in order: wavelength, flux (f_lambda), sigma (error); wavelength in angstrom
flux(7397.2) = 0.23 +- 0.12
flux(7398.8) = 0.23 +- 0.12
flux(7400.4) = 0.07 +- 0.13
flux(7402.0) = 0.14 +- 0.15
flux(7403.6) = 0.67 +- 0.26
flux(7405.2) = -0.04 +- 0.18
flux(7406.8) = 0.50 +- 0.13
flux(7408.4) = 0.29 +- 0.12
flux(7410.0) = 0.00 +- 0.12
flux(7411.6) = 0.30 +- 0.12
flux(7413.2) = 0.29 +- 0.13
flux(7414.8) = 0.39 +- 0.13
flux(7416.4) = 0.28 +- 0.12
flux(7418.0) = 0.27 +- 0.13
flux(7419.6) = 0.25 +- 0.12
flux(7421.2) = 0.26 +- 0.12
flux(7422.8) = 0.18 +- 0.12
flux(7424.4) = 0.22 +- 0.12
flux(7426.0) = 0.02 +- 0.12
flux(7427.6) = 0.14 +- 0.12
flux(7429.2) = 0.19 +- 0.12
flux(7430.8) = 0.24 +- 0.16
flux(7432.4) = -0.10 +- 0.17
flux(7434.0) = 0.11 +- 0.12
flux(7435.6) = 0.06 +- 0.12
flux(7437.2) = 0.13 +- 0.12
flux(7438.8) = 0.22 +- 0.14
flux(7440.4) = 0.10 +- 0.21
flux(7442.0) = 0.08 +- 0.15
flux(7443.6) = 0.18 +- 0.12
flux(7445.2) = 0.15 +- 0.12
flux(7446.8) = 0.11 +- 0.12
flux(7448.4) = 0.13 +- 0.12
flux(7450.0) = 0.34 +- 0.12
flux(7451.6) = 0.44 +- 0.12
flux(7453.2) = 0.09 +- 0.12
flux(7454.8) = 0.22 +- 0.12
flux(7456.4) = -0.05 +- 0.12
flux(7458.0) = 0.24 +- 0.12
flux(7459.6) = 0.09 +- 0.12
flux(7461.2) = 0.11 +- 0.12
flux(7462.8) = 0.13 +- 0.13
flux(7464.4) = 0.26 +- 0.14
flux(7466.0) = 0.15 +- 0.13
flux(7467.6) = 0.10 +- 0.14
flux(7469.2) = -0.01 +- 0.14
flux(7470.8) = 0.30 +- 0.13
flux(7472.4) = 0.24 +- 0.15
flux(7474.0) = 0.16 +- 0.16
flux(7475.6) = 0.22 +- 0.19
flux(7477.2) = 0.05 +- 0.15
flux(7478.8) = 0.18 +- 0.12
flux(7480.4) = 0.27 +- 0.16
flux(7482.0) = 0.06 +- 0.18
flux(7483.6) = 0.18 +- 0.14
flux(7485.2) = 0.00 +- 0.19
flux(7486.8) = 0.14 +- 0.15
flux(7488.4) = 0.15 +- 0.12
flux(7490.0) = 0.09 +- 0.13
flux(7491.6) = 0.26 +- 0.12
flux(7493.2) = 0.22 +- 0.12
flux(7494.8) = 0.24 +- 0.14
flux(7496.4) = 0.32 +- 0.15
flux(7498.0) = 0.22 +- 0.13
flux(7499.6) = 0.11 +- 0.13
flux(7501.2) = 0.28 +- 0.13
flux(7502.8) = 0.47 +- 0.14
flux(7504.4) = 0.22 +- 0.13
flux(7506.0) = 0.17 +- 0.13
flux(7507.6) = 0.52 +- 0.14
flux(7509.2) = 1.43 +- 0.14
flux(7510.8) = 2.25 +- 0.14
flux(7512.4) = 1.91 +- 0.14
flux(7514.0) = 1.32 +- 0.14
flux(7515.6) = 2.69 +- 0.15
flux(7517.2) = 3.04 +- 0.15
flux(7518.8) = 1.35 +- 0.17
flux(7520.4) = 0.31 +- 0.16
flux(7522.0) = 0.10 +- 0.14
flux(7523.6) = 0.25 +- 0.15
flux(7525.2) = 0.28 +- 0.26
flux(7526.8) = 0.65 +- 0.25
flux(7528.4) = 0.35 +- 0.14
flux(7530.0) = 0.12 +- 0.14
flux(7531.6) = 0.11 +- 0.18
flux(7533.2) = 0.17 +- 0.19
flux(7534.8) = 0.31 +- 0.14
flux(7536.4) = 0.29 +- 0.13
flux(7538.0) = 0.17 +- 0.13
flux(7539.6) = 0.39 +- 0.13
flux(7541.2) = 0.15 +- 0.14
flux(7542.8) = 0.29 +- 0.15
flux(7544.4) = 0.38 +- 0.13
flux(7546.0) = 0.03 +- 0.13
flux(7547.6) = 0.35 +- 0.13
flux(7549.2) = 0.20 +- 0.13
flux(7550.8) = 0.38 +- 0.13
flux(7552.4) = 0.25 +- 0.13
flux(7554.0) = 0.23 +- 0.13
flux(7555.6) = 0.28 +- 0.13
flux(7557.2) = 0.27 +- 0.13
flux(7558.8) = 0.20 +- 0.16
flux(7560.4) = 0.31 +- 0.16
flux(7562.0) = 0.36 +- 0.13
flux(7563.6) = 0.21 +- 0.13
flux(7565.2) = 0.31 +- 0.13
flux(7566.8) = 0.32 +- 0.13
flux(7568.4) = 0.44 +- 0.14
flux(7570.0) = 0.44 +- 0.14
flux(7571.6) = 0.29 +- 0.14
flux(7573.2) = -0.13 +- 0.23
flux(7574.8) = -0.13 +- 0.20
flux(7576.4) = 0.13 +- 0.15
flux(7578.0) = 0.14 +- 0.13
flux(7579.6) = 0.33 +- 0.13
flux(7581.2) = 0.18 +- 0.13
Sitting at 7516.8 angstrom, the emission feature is [O II] 3727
